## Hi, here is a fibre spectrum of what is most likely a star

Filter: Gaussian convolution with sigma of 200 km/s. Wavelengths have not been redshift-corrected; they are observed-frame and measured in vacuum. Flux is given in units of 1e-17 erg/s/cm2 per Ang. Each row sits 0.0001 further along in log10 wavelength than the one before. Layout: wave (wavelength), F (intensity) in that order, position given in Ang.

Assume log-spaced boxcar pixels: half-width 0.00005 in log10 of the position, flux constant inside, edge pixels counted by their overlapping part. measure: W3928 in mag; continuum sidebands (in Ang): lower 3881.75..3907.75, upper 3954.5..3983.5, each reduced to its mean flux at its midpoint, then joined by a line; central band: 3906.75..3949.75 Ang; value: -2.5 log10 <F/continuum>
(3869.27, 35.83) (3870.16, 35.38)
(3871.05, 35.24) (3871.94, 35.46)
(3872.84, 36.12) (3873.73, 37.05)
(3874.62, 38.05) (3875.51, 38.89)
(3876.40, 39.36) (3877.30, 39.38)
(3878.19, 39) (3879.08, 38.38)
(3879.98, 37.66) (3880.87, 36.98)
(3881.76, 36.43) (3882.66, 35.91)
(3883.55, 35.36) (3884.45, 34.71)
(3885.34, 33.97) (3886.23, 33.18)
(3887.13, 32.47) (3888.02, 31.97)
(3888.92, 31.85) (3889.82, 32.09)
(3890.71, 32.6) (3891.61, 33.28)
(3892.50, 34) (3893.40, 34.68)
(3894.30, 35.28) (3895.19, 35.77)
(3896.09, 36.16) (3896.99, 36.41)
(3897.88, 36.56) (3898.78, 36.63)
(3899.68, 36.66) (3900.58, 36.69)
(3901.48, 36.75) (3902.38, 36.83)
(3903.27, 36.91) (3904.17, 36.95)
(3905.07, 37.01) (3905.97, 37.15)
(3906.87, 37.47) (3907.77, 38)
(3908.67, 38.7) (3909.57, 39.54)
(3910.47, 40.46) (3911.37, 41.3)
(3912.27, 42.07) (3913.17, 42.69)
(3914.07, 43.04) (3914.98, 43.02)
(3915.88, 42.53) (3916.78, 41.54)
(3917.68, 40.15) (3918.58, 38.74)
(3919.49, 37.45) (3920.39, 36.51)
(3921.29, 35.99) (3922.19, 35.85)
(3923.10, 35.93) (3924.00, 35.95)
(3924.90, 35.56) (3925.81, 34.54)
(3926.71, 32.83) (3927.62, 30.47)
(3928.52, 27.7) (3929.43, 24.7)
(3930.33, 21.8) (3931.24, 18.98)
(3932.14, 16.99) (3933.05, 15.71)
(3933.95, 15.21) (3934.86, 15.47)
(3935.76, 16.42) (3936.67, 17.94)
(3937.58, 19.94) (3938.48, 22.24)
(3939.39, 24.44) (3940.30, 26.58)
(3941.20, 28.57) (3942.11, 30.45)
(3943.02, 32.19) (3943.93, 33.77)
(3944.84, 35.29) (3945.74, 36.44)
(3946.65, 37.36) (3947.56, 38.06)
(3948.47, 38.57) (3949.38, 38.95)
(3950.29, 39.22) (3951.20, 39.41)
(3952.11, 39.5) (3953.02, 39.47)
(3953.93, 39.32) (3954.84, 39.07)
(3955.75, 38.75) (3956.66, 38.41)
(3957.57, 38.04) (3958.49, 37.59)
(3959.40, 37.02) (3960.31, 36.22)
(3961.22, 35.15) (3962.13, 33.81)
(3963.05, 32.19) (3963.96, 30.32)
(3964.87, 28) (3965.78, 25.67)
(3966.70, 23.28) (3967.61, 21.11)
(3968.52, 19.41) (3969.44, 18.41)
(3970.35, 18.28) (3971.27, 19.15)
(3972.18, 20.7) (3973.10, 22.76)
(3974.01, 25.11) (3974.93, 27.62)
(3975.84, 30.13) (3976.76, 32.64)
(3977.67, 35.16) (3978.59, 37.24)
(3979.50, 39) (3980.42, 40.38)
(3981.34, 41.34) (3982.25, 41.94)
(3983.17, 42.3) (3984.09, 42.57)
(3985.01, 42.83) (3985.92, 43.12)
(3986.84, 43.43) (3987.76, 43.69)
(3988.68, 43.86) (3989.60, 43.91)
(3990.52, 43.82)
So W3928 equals 0.041 mag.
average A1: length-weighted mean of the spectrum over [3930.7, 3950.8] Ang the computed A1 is 27.2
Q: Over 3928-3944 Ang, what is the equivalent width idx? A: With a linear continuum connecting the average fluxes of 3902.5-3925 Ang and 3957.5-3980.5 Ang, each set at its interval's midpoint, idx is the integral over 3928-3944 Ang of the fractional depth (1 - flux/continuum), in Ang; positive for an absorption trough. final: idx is 5.7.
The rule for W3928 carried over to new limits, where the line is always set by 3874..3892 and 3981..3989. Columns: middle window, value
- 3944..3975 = 0.264 mag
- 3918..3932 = 0.203 mag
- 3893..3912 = -0.009 mag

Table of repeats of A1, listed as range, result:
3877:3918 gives 37.1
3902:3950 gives 32.8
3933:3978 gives 29.8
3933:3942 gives 20.9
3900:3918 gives 39.4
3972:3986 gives 35.4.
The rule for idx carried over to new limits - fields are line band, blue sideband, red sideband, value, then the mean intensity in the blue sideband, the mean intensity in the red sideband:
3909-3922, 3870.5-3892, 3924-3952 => -3.71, 35.6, 28.5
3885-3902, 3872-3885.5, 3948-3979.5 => 0.75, 37.2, 31.7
